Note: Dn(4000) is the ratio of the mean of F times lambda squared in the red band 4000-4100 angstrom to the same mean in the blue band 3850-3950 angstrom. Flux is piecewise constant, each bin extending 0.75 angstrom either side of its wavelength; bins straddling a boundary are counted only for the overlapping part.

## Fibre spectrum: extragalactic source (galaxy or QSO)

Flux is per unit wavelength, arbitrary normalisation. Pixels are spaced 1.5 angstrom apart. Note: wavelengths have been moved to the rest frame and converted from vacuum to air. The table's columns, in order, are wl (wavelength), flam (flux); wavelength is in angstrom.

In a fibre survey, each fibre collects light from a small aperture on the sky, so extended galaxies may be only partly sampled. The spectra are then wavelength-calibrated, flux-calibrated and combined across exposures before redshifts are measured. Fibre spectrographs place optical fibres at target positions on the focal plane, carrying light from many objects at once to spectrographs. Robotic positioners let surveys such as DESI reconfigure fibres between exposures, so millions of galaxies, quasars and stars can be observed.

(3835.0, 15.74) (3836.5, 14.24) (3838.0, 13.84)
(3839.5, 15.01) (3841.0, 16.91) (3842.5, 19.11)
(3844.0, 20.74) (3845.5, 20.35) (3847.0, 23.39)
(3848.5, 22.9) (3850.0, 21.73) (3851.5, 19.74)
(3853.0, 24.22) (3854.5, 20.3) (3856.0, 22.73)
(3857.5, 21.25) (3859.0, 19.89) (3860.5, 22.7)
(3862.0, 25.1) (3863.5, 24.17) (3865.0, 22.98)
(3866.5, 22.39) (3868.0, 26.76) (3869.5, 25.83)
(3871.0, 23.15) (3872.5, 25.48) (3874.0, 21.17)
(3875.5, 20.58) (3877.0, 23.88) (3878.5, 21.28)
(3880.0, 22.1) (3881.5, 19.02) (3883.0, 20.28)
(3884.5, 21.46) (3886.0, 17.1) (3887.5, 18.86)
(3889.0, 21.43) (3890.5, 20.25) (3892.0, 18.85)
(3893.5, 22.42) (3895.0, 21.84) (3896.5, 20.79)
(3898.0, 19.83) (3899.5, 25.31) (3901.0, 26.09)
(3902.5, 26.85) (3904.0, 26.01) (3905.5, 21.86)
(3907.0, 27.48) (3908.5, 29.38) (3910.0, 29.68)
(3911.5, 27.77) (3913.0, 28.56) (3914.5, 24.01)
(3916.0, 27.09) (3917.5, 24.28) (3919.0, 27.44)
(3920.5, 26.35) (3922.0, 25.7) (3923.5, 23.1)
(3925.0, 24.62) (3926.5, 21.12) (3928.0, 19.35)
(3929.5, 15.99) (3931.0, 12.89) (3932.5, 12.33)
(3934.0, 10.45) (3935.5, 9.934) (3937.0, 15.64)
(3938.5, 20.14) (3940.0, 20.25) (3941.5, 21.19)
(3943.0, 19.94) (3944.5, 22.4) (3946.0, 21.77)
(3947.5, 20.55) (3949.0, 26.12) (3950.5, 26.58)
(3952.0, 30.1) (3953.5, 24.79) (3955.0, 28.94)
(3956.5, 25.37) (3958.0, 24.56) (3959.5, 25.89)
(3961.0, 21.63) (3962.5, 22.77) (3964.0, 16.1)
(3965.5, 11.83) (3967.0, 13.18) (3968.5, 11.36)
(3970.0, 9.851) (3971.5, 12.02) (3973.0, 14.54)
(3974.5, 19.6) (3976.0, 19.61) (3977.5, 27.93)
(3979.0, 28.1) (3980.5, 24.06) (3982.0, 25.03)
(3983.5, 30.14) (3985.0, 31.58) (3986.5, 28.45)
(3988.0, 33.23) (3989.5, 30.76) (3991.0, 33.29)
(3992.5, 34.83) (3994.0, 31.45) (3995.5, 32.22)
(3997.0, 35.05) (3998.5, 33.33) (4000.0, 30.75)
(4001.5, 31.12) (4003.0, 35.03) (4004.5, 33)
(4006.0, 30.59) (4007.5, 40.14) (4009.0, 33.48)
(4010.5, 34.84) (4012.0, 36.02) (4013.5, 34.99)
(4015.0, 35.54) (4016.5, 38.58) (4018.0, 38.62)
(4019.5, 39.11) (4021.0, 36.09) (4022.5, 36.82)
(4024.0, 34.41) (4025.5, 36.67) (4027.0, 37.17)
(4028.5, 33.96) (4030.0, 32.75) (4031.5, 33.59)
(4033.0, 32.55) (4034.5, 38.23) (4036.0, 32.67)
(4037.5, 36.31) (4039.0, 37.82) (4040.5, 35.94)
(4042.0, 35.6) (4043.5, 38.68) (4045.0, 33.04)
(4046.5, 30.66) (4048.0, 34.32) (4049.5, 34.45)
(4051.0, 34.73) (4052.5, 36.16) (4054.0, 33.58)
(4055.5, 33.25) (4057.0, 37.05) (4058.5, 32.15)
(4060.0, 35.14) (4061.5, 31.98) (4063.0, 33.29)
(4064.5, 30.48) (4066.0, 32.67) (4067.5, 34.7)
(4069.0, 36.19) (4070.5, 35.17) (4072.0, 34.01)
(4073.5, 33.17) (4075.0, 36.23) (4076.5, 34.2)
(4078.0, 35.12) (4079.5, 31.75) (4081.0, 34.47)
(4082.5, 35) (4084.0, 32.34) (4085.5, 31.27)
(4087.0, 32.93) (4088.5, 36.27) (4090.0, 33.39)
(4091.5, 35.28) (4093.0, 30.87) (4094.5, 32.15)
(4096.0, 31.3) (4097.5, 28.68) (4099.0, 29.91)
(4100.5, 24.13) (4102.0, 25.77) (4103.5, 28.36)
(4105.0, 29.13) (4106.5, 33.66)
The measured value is 1.7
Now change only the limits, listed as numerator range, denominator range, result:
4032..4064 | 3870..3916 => 1.61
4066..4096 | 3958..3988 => 1.69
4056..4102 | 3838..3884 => 1.69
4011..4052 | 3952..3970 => 1.79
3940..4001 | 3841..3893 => 1.19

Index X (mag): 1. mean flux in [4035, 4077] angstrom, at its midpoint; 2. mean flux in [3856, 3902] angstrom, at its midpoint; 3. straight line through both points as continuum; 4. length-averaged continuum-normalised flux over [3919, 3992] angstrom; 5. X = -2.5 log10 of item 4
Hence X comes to 0.252 mag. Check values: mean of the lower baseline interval 22.1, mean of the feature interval 21.8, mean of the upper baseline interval 34.4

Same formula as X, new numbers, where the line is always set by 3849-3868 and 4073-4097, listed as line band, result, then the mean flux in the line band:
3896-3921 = -0.04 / 25.9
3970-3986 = 0.24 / 22.7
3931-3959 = 0.26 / 21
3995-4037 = -0.16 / 34.9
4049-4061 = -0.08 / 34.5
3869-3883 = 0.05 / 22.3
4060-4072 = -0.04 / 33.6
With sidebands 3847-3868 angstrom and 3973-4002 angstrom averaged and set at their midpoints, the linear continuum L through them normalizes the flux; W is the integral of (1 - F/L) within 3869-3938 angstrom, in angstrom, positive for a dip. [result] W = 7.56 angstrom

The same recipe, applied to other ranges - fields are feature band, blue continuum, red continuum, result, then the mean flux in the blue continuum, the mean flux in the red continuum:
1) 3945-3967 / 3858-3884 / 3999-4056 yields 4.8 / 22.7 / 35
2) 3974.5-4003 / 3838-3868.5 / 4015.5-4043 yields 2.4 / 21.4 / 36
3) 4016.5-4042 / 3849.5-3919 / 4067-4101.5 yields -4.8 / 23.2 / 32.9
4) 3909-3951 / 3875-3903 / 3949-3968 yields 0.9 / 21.4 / 22.6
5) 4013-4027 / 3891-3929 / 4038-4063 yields -1.9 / 24.5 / 34.6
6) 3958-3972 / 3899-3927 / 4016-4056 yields 6.2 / 26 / 35.4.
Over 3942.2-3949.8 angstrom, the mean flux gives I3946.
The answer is 22.2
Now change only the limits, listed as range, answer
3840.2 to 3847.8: 20.1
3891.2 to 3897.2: 21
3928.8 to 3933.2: 13.7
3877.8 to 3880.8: 21.7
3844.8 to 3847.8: 21.9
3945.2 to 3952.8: 25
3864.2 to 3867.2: 22.7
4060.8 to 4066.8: 32.1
